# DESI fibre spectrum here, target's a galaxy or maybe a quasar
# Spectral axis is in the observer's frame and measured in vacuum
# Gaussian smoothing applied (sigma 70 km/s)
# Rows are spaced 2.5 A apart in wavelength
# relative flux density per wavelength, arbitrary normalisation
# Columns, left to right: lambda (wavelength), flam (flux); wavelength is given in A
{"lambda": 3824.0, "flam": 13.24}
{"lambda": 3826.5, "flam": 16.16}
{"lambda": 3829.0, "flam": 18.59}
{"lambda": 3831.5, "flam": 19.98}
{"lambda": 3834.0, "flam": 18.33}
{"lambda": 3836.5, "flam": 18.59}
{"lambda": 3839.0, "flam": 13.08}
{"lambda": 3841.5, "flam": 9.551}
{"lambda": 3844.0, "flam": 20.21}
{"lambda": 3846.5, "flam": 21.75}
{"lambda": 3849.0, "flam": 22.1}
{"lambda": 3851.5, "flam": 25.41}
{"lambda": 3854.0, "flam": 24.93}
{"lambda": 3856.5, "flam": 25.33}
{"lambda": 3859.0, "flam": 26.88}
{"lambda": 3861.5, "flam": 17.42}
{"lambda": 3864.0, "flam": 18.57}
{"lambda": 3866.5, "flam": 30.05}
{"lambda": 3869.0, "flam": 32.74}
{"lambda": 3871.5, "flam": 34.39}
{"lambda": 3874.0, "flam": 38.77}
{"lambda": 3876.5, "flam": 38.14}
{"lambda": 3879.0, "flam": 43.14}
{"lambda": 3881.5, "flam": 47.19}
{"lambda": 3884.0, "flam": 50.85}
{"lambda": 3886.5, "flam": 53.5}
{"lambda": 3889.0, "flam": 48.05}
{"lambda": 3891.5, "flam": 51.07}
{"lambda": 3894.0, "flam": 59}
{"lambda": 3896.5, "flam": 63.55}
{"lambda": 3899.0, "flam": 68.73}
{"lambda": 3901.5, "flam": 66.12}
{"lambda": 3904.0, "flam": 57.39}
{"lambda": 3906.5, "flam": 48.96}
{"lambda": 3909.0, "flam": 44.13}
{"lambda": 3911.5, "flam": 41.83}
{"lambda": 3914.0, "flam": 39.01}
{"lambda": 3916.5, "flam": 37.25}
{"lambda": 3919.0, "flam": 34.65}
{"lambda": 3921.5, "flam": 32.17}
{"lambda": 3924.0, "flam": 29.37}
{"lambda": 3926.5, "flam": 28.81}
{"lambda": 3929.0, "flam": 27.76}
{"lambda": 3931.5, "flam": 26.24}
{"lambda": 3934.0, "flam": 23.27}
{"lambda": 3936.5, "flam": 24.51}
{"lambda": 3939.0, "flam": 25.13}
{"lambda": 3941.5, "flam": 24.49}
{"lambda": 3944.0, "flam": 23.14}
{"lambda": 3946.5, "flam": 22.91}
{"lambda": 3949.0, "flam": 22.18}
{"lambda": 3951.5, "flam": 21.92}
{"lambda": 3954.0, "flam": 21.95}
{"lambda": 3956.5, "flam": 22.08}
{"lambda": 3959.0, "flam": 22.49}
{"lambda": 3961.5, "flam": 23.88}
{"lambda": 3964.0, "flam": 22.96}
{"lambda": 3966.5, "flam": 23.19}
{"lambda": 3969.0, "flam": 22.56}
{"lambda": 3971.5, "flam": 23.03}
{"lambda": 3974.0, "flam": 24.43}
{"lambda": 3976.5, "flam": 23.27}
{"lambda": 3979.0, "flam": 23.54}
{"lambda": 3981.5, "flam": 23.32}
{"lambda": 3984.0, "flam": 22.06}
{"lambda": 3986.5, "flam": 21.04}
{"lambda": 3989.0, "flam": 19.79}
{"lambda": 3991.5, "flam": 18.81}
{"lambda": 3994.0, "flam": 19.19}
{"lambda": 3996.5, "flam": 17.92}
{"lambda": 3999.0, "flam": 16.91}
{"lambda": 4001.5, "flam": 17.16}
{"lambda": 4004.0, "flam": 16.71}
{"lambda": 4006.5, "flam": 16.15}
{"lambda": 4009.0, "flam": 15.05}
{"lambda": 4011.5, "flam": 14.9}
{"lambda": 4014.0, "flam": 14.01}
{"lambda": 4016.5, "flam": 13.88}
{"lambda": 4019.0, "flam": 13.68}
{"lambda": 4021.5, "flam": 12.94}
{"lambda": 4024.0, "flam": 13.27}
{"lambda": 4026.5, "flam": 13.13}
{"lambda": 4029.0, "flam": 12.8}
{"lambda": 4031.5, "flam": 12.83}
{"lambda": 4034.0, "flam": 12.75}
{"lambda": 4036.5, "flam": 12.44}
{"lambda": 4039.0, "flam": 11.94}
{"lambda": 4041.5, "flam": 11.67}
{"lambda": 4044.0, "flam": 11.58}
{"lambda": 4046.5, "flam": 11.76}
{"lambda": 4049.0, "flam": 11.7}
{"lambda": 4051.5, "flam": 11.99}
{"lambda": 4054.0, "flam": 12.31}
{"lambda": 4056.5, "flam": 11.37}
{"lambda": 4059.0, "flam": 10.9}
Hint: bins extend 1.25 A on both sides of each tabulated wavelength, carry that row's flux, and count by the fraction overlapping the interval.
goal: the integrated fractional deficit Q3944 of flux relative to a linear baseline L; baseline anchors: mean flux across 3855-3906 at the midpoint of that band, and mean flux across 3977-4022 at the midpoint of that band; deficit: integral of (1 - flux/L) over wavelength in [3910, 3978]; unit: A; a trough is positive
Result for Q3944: 7.6 A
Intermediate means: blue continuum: 43.5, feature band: 26.5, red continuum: 17.8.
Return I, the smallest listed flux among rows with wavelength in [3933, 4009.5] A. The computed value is 15.05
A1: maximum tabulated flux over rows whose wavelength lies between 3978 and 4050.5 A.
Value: 23.54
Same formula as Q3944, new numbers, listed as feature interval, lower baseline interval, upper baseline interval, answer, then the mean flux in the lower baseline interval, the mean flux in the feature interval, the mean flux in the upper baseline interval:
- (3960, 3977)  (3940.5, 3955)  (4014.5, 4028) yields -2.7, 22.7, 23.3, 13.4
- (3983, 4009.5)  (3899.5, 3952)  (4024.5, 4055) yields 3.0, 34.1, 18.3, 12.3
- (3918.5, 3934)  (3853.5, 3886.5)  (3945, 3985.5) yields -0.9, 33.9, 29.1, 22.9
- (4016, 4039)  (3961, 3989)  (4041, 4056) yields 3.0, 22.9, 13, 11.8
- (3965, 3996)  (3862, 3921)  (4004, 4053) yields 3.0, 45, 21.9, 13.2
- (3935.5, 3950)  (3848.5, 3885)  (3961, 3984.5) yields 1.1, 31.8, 23.7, 23.2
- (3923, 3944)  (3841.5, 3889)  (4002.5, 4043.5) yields -1.9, 31.6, 26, 13.6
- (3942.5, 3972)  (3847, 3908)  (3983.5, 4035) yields 3.5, 41.1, 22.7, 15.9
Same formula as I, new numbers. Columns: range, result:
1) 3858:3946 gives 17.42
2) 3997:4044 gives 11.58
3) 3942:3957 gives 21.92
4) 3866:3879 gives 30.05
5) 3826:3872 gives 9.551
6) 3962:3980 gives 22.56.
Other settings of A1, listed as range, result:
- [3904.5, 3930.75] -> 48.96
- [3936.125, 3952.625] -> 25.13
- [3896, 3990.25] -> 68.73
